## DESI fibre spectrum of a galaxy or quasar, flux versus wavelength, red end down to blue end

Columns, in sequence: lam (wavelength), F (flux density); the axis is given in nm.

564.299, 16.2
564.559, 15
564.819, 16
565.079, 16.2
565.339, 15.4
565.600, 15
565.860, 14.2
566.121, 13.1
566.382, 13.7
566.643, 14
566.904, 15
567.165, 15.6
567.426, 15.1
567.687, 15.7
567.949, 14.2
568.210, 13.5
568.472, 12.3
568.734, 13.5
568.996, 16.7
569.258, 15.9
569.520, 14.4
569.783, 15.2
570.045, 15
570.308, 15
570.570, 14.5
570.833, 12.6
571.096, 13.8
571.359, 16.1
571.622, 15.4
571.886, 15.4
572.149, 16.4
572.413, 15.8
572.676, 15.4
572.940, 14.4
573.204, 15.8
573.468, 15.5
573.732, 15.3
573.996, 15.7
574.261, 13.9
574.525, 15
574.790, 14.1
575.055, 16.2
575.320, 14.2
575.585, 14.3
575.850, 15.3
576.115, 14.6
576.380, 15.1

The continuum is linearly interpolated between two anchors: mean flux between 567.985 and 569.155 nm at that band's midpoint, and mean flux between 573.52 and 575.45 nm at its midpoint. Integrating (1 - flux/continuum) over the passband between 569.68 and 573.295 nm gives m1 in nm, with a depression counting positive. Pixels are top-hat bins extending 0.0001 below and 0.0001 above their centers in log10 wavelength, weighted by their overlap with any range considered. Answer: -0.14 nm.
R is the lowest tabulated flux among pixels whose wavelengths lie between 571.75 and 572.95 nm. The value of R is 14.4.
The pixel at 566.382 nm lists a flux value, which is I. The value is 13.7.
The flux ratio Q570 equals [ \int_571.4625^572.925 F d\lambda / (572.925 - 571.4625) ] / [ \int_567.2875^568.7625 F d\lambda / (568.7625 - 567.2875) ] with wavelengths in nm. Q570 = 1.11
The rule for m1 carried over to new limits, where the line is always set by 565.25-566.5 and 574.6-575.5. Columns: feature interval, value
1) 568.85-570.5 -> -0.096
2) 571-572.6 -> -0.100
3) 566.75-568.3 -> -0.057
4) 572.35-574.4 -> -0.070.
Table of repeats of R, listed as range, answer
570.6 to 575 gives 12.6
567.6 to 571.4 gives 12.3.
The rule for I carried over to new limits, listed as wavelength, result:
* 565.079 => 16.2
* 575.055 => 16.2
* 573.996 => 15.7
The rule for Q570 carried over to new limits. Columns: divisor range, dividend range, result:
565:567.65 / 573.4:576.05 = 1.01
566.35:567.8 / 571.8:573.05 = 1.04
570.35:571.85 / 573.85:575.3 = 1.02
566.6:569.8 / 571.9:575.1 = 1.04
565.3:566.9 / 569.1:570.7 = 1.06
